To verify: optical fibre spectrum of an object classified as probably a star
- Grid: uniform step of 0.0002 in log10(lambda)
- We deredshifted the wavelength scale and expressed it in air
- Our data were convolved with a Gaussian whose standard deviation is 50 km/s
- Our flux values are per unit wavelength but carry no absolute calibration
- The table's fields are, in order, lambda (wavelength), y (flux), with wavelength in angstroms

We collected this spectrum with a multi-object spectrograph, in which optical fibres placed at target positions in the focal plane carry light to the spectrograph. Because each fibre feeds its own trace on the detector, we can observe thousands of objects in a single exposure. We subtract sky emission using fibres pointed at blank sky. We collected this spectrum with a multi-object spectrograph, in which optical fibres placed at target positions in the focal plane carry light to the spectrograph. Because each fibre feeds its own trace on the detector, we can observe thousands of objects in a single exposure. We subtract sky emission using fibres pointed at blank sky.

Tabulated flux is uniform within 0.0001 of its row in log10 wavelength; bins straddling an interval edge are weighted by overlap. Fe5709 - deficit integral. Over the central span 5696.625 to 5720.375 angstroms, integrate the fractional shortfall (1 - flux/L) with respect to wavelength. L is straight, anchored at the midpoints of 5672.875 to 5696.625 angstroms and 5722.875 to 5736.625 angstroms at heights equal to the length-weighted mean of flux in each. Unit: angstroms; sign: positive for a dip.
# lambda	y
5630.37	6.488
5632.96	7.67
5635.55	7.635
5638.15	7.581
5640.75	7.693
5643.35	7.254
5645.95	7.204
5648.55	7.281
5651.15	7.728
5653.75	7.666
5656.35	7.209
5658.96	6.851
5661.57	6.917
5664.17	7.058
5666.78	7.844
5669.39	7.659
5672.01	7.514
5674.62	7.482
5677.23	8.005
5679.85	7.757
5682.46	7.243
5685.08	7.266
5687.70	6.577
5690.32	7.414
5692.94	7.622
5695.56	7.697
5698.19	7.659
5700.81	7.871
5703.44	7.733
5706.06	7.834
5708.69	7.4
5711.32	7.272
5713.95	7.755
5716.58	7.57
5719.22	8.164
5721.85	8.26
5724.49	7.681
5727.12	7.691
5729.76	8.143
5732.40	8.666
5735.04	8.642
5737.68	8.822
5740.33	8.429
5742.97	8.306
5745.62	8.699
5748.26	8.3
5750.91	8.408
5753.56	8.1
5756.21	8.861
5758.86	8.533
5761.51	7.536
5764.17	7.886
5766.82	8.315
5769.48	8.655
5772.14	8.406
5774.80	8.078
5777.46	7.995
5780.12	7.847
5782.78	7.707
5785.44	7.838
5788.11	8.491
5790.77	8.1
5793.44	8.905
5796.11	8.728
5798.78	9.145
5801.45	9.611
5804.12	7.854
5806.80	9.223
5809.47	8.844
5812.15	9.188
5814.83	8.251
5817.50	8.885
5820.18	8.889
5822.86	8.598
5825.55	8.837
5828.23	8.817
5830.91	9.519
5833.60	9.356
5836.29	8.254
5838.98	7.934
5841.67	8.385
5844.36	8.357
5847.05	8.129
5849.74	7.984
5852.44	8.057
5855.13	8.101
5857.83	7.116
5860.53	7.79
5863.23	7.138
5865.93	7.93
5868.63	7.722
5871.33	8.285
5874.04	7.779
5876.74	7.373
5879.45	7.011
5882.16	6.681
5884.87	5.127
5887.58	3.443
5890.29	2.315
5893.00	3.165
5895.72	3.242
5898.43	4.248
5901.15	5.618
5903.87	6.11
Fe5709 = 0.43 angstroms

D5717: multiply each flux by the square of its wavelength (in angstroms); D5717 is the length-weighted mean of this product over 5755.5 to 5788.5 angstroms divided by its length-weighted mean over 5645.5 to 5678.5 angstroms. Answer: 1.14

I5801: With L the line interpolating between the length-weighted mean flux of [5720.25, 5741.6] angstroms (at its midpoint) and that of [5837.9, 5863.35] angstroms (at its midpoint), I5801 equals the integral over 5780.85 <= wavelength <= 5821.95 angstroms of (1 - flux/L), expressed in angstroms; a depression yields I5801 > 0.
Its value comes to -2.8 angstroms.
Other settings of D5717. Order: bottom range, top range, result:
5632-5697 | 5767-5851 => 1.21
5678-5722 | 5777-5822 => 1.17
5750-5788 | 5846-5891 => 0.89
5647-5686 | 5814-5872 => 1.19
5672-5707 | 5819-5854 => 1.19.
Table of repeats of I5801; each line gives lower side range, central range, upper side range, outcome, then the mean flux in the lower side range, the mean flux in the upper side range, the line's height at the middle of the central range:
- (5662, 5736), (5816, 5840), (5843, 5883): -3.4 angstroms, 7.68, 7.71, 7.7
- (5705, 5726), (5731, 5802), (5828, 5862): -4.0 angstroms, 7.74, 8.27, 7.95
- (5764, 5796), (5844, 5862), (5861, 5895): -3.3 angstroms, 8.22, 6.15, 6.68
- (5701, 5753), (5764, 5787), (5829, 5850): 0.5 angstroms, 8.09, 8.53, 8.28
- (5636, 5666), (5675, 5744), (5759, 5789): -1.2 angstroms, 7.33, 8.08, 7.69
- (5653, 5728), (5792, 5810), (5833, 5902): -4.7 angstroms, 7.54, 6.77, 7.06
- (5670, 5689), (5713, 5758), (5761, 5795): -2.5 angstroms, 7.41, 8.15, 7.83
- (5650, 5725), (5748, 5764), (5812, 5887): -1.1 angstroms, 7.54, 7.98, 7.73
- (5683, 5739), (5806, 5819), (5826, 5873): -1.3 angstroms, 7.79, 8.18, 8.07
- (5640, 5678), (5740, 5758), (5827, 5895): -2.7 angstroms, 7.41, 7.23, 7.33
